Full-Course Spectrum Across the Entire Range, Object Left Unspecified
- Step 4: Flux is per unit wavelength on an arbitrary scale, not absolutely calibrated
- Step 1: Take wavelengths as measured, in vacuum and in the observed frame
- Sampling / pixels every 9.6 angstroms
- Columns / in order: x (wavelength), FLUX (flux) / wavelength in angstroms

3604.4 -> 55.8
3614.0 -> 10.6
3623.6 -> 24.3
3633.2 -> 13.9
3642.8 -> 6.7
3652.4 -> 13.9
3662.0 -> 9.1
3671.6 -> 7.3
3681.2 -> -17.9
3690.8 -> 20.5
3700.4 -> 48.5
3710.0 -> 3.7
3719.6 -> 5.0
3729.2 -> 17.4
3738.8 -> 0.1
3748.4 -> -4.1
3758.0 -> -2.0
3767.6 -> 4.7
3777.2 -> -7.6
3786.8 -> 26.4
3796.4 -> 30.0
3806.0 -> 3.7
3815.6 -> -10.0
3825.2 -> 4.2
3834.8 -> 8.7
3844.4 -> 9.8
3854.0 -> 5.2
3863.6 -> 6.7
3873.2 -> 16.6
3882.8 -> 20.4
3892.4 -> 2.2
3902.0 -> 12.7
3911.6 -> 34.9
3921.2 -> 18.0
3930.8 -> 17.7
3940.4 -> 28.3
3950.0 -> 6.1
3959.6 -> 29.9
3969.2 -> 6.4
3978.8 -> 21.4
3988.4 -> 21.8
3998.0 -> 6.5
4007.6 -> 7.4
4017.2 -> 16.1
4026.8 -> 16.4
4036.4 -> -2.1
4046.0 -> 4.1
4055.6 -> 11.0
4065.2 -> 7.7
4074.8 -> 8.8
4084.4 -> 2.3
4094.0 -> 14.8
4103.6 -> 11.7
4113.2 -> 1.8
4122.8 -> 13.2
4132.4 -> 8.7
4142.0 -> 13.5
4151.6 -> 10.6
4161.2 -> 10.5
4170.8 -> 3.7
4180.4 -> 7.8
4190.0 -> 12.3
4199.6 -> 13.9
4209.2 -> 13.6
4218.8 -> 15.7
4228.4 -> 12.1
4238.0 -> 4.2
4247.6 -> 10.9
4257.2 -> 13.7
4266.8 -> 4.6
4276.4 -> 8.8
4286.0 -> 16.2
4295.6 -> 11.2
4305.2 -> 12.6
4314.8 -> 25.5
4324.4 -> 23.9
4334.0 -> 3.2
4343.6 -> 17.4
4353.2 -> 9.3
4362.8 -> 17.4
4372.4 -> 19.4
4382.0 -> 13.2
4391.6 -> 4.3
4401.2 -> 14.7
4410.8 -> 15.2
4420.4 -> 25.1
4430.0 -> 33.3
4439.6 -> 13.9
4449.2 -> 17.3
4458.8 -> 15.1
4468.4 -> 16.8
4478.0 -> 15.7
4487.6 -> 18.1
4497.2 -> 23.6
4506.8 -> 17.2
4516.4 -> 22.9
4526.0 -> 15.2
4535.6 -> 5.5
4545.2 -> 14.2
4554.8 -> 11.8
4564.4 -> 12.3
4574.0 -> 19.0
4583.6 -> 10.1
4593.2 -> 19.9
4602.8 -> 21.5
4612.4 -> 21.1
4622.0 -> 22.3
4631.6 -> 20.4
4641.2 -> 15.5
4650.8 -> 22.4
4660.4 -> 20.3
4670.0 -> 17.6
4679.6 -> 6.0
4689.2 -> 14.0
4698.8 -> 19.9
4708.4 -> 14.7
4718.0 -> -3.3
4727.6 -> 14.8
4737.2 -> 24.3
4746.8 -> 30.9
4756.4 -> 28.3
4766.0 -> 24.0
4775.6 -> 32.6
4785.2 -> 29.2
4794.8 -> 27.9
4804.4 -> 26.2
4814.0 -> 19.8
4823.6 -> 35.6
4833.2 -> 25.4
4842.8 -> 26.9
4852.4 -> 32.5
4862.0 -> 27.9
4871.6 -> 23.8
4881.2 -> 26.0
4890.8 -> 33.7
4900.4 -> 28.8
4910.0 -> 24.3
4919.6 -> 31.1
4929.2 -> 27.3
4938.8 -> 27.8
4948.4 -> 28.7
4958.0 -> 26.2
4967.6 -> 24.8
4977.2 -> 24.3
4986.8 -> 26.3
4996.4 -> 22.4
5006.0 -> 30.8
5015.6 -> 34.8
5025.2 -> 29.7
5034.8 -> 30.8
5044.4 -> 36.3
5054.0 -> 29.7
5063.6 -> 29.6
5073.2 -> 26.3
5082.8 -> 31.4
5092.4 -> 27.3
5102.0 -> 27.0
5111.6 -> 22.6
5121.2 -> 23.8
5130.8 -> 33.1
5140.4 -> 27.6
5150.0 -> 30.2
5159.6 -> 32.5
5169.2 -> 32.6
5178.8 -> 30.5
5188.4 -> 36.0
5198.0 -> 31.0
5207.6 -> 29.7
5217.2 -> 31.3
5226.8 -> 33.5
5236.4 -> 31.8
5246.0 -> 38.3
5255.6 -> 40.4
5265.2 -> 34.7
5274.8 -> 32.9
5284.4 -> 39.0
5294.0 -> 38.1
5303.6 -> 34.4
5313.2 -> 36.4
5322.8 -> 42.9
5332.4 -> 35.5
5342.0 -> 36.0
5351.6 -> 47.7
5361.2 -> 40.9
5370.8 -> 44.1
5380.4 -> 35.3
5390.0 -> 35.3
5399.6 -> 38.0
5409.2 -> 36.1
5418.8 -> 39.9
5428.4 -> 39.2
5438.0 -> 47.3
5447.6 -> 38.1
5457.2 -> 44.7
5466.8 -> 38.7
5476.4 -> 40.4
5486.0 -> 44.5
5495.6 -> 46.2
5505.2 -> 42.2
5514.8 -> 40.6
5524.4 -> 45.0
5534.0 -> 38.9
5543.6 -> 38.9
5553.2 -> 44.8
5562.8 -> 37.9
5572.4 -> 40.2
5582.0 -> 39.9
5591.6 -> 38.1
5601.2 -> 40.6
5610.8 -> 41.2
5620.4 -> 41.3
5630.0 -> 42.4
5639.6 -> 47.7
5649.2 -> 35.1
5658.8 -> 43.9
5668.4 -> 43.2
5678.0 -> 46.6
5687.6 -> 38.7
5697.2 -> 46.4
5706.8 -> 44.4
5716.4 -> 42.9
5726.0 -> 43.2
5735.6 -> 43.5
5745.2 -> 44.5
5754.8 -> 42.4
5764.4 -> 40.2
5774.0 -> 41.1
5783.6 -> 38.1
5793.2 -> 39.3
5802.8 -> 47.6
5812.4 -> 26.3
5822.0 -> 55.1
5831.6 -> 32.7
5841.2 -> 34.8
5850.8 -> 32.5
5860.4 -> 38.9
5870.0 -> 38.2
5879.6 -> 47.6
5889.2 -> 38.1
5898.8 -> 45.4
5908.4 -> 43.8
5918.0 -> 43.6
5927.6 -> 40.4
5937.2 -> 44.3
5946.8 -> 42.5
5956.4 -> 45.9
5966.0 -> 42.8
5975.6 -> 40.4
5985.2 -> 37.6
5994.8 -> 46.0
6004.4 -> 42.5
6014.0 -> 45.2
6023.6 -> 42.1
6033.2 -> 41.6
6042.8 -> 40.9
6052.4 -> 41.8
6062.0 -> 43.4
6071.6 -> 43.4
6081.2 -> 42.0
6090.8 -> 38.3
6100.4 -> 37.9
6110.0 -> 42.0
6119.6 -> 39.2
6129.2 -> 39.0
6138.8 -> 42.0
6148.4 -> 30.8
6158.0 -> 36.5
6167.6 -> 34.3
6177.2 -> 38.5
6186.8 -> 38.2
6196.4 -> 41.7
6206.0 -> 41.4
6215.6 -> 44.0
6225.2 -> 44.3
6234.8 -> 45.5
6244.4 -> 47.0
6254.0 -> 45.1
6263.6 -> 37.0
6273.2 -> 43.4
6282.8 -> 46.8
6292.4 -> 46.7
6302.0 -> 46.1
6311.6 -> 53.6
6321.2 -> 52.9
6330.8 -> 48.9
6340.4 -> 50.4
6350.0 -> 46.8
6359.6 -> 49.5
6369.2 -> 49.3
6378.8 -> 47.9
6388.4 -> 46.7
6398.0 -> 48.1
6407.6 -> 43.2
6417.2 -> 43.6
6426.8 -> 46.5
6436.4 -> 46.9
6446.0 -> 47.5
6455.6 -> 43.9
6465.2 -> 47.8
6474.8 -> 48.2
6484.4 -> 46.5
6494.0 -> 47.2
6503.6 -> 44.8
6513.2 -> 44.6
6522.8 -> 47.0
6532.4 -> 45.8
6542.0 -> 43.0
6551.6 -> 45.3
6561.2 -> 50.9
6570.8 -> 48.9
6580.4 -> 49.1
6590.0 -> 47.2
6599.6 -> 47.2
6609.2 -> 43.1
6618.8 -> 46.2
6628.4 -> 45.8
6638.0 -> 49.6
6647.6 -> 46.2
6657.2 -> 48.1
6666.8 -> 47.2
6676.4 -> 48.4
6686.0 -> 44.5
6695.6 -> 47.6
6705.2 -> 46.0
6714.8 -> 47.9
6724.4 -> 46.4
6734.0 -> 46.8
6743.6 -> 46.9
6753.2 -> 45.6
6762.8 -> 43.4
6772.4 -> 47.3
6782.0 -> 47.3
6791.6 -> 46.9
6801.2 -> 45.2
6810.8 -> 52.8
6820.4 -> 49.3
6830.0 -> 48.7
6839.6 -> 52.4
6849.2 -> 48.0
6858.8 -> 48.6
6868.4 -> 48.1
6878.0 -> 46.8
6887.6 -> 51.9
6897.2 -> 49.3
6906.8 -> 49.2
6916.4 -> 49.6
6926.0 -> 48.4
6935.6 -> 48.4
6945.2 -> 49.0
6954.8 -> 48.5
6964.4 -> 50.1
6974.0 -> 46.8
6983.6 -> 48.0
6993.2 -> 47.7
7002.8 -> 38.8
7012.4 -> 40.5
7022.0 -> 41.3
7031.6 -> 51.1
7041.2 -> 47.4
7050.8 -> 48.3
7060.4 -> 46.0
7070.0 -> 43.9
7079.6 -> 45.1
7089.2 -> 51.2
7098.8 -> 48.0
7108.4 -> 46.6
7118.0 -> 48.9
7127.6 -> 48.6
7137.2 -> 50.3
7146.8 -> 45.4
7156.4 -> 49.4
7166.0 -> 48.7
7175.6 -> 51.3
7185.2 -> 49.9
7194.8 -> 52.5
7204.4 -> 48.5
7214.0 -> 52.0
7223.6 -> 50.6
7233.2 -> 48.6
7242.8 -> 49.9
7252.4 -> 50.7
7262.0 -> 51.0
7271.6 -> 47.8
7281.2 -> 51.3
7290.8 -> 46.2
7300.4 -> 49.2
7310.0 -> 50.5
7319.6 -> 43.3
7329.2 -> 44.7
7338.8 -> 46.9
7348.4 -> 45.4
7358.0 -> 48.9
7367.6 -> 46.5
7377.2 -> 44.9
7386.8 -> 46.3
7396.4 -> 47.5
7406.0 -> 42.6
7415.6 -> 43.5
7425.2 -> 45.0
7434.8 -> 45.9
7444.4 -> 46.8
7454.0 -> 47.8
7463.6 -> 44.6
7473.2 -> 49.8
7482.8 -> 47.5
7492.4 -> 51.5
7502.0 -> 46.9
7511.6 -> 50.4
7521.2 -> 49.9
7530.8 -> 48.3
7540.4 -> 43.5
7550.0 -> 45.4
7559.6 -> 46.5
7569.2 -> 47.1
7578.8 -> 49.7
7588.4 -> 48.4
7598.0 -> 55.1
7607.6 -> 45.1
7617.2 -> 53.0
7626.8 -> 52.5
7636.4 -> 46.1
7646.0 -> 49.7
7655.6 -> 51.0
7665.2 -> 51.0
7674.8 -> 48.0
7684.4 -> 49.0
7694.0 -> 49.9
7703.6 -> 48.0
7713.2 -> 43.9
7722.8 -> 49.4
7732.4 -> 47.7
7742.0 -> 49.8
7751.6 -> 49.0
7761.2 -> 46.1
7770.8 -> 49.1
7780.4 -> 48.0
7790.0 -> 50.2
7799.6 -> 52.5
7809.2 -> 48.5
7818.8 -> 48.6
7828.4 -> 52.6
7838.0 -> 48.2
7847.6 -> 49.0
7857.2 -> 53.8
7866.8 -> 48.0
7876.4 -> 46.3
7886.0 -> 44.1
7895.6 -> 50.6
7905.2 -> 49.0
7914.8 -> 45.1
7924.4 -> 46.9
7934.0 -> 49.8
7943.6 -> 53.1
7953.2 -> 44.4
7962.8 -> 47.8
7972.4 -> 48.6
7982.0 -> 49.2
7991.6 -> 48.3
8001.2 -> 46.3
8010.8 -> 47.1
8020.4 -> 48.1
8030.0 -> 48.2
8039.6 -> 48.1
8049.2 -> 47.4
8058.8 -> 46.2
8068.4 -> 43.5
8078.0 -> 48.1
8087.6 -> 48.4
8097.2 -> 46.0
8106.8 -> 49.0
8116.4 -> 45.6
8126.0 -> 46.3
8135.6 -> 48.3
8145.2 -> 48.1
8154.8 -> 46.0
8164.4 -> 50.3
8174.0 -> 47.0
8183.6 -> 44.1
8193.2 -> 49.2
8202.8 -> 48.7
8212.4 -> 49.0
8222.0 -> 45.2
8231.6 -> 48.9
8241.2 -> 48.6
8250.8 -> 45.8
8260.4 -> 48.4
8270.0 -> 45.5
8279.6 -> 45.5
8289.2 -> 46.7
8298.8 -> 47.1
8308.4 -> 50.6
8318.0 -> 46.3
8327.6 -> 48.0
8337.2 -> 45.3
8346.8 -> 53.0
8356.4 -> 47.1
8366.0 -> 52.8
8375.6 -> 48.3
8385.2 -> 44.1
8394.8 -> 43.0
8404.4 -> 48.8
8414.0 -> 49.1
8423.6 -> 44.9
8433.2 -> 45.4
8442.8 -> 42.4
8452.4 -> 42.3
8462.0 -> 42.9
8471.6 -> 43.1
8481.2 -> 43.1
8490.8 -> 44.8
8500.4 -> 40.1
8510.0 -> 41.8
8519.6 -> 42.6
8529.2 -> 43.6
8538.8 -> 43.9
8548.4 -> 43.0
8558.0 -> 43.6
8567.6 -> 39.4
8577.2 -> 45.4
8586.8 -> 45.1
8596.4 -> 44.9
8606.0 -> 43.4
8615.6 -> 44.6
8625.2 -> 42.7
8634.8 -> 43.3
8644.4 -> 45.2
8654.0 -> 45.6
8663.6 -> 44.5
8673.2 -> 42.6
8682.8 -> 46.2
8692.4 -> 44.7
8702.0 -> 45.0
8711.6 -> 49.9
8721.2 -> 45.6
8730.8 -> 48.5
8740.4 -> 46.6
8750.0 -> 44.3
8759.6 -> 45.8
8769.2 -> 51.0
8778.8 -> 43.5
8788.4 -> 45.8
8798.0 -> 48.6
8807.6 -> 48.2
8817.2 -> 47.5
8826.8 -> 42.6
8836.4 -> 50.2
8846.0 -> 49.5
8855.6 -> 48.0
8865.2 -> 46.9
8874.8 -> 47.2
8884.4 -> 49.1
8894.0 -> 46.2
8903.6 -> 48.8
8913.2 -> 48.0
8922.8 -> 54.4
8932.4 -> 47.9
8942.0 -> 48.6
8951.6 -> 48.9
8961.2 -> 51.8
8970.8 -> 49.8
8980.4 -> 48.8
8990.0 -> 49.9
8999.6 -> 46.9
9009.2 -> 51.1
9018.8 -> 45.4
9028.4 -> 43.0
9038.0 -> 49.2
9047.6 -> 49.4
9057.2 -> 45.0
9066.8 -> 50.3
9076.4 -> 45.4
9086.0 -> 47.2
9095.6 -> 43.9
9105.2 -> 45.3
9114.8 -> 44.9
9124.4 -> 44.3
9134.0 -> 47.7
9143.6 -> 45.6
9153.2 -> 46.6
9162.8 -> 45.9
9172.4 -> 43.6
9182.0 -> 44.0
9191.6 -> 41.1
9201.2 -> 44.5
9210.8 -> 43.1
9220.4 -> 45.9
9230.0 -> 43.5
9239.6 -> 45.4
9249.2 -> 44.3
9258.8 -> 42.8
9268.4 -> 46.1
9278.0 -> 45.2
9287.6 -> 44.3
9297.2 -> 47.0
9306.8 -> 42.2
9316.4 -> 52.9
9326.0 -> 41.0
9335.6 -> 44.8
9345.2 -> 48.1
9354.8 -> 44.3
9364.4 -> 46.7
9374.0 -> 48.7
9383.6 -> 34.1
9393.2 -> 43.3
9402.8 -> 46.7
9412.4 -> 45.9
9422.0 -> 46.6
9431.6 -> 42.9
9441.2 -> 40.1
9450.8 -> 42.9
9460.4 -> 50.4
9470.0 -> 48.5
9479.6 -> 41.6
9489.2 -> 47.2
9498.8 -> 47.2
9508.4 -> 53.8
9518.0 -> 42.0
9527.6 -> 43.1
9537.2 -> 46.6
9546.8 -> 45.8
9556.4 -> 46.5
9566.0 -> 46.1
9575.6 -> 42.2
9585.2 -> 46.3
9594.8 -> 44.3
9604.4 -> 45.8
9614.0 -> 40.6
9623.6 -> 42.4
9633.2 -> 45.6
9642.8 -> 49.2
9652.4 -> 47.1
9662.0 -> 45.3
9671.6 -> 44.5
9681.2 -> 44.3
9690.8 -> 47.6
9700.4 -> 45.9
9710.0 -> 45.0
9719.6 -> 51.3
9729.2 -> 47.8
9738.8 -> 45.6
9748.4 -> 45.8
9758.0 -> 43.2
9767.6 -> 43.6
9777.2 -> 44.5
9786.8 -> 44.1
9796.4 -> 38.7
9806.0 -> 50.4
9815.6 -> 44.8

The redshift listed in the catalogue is 0.189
